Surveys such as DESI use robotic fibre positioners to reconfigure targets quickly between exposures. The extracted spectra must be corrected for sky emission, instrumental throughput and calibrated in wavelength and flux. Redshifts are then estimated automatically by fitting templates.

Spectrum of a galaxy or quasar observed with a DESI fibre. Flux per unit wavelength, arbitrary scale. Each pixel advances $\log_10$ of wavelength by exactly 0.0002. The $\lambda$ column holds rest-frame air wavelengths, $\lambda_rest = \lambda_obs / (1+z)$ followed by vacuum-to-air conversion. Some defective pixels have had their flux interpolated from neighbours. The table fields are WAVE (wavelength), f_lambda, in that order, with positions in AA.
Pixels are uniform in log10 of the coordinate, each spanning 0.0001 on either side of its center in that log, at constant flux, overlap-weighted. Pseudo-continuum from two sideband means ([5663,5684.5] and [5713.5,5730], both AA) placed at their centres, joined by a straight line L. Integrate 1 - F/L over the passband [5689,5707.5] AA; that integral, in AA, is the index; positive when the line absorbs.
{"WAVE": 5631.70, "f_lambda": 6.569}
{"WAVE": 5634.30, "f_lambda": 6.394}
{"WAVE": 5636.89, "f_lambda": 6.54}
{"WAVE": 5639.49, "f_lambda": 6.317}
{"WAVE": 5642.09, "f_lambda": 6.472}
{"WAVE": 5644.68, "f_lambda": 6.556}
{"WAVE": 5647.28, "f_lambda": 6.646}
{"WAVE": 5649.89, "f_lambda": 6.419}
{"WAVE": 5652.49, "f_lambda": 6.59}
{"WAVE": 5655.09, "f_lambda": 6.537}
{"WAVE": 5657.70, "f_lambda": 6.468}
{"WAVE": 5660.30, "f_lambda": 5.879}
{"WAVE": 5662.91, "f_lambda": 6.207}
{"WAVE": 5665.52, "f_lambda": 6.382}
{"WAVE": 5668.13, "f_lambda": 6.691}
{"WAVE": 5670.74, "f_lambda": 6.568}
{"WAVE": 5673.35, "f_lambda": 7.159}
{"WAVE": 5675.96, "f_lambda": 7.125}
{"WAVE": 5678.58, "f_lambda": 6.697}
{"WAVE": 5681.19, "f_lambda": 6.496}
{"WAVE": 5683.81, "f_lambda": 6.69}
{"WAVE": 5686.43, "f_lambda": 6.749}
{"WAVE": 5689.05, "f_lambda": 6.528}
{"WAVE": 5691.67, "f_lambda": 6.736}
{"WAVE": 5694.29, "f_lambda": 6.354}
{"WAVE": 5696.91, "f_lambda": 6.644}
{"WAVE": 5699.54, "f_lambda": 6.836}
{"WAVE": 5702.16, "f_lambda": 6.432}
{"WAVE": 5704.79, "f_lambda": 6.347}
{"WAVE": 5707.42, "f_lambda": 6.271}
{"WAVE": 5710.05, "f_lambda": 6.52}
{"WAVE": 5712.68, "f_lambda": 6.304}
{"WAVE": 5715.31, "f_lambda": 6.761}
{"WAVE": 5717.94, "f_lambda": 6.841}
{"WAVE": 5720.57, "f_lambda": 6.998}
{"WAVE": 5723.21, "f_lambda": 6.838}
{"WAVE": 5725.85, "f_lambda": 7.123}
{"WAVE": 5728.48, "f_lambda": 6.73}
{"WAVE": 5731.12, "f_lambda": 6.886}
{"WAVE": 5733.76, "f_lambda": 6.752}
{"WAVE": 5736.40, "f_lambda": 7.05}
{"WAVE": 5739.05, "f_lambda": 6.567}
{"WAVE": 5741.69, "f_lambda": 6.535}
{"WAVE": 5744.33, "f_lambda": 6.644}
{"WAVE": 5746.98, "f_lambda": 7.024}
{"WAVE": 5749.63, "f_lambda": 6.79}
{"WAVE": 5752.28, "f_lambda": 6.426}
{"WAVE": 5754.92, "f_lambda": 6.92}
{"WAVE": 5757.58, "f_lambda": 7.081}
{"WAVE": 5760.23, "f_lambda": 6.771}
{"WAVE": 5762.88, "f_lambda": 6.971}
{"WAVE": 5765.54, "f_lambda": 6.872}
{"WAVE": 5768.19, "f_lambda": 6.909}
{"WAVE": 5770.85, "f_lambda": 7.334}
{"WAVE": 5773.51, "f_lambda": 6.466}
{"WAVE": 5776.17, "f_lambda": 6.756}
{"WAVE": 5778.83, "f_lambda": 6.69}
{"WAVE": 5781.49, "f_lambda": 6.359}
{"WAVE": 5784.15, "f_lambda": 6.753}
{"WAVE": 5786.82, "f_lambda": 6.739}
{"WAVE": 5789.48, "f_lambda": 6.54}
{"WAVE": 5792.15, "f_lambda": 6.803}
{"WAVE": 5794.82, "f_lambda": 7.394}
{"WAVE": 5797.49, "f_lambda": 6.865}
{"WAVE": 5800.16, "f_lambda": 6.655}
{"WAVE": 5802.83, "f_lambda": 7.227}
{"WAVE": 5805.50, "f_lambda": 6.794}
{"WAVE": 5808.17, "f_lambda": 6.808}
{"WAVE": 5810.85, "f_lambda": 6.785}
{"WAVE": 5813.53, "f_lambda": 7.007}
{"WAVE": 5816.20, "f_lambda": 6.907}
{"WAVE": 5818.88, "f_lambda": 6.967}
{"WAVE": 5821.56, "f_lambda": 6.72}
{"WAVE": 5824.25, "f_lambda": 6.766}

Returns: 0.7 AA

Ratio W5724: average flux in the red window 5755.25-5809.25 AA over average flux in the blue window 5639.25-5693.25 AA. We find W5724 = 1.0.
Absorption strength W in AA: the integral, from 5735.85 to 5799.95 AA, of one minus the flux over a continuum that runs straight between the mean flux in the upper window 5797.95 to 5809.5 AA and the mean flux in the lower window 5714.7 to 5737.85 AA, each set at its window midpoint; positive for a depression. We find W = 0.8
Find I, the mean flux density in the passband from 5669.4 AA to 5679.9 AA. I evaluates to 6.89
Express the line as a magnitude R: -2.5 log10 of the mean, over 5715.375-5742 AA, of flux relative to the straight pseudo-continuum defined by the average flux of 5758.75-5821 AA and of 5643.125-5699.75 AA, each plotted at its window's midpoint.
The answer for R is -0.021 mag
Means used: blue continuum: 6.58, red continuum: 6.84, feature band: 6.84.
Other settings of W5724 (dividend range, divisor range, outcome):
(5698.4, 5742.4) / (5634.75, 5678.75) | 1.02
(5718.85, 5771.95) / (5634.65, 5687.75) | 1.05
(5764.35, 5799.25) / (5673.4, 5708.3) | 1.03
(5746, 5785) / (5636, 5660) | 1.05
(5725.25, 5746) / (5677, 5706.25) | 1.03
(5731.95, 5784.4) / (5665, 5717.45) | 1.02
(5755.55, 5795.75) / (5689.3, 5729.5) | 1.03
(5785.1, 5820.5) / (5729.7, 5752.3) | 1.02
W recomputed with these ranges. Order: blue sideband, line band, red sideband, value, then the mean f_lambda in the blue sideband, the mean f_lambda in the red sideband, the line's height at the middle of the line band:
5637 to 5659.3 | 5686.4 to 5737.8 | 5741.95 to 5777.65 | 0.0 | 6.49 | 6.83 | 6.69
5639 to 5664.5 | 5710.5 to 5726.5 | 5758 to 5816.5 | -0.4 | 6.41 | 6.84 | 6.62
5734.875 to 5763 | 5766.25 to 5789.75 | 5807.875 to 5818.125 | 0.3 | 6.79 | 6.89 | 6.83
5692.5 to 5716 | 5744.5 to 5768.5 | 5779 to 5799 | -0.7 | 6.49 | 6.77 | 6.67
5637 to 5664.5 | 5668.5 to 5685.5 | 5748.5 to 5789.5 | -0.8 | 6.41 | 6.78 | 6.5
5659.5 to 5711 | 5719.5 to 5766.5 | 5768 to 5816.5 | -0.8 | 6.57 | 6.83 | 6.71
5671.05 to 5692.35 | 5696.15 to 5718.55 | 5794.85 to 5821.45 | 0.8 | 6.76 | 6.91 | 6.79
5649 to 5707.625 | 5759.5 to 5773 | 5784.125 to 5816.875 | -0.3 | 6.56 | 6.87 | 6.79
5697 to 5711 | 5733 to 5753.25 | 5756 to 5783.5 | -0.1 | 6.49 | 6.82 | 6.69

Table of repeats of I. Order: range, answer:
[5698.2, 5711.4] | 6.48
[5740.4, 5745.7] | 6.59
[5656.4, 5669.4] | 6.33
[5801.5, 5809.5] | 6.95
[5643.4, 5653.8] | 6.55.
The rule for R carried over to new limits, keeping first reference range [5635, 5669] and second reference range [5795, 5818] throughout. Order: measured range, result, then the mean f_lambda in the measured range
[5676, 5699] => -0.017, 6.65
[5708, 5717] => 0.016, 6.52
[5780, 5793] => 0.035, 6.63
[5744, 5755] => -0.003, 6.75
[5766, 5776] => -0.013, 6.88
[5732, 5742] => -0.009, 6.75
